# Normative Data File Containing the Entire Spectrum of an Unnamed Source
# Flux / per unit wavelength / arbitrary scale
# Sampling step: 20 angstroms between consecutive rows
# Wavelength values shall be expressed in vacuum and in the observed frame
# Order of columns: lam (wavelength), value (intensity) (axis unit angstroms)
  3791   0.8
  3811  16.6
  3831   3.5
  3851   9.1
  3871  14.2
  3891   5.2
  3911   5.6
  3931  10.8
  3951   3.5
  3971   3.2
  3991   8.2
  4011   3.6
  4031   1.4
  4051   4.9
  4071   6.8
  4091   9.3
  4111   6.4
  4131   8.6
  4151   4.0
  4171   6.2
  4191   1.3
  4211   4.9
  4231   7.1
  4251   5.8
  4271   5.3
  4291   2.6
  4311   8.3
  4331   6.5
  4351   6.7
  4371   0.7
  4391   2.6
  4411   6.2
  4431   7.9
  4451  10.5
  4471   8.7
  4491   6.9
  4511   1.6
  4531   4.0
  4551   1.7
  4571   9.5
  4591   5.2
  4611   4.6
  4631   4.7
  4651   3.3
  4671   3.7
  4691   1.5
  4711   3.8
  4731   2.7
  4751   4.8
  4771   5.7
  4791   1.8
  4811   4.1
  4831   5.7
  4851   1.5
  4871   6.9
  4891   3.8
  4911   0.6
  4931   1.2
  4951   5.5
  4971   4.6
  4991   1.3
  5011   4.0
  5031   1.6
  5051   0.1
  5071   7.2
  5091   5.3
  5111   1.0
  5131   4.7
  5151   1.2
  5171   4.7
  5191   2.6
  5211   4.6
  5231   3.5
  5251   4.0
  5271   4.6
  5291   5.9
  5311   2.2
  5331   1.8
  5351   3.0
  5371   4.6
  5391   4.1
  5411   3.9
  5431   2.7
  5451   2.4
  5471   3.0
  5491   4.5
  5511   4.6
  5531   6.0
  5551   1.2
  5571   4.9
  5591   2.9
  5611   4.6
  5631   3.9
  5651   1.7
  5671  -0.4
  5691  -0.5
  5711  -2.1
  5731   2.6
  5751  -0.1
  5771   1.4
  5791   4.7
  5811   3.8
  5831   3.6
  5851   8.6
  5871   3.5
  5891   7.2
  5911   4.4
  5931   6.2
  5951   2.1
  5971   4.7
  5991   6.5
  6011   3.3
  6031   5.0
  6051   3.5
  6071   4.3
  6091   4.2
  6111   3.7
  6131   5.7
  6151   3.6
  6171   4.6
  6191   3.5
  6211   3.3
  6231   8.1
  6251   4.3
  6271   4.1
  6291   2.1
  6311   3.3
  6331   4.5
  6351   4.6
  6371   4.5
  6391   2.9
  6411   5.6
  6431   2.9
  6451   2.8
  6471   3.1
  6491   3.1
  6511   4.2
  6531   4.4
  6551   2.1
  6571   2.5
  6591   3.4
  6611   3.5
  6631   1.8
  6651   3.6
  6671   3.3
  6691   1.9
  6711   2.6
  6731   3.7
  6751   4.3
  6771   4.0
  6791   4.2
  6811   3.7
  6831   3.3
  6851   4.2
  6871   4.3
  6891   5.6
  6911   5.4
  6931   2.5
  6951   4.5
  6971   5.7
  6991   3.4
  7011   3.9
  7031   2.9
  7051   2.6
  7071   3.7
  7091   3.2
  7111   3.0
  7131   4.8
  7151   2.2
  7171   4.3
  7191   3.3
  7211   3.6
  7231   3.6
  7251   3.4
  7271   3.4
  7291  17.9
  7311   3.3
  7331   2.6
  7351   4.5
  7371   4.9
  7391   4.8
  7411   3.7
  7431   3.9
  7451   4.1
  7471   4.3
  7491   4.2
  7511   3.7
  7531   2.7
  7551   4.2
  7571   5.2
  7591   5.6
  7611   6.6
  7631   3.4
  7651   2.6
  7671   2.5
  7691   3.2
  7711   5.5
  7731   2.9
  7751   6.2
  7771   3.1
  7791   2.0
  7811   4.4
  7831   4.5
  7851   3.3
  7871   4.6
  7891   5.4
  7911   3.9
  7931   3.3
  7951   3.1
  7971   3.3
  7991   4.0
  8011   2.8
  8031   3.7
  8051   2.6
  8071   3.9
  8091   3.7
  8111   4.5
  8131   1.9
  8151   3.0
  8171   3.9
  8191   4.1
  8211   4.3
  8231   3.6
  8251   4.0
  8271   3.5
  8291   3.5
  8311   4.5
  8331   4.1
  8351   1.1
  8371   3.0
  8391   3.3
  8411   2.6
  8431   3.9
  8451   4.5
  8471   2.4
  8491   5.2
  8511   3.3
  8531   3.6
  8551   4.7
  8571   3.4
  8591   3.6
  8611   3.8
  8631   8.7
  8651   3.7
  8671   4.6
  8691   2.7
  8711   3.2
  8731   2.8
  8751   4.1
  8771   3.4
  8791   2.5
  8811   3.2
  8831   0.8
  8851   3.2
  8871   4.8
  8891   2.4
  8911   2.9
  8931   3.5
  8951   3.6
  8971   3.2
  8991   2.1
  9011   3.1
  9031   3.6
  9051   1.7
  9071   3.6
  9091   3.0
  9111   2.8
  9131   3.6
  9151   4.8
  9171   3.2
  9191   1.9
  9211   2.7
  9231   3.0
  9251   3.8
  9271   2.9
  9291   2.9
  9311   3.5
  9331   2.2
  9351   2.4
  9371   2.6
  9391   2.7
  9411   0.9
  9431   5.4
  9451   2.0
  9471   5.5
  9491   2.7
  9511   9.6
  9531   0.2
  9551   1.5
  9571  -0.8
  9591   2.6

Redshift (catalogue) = 0.95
